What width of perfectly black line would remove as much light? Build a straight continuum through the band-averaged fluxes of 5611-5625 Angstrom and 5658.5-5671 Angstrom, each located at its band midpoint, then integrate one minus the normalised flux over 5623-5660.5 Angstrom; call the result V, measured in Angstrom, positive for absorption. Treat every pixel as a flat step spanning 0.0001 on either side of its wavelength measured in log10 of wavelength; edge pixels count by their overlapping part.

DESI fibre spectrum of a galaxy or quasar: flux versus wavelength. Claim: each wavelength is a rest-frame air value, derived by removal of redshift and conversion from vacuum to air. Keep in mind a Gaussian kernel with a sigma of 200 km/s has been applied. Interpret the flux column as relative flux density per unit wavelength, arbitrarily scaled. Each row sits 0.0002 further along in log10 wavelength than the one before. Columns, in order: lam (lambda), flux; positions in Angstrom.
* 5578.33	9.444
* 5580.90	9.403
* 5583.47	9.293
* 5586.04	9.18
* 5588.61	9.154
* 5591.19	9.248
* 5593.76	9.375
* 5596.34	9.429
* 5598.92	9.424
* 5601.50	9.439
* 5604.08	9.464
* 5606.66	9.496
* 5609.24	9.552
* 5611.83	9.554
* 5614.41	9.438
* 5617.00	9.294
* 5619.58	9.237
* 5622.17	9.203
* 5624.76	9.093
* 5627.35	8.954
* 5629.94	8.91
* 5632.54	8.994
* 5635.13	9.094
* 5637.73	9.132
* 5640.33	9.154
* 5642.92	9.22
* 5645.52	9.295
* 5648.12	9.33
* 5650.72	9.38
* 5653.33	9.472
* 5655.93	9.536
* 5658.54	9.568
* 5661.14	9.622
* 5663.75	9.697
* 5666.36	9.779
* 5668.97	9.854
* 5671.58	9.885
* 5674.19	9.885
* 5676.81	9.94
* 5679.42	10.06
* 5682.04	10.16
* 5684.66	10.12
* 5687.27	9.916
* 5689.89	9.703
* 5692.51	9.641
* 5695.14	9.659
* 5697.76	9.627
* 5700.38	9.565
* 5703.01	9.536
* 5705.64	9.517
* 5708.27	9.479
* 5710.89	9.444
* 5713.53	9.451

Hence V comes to 1.2 Angstrom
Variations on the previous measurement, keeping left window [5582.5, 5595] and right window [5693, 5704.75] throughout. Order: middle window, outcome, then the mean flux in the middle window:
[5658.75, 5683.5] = -0.9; 9.86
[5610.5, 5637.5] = 0.5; 9.17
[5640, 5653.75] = 0.2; 9.31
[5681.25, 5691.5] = -0.4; 9.96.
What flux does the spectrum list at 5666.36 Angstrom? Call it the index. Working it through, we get 9.779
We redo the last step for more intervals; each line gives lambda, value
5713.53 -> 9.451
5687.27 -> 9.916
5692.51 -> 9.641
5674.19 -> 9.885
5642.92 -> 9.22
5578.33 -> 9.444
